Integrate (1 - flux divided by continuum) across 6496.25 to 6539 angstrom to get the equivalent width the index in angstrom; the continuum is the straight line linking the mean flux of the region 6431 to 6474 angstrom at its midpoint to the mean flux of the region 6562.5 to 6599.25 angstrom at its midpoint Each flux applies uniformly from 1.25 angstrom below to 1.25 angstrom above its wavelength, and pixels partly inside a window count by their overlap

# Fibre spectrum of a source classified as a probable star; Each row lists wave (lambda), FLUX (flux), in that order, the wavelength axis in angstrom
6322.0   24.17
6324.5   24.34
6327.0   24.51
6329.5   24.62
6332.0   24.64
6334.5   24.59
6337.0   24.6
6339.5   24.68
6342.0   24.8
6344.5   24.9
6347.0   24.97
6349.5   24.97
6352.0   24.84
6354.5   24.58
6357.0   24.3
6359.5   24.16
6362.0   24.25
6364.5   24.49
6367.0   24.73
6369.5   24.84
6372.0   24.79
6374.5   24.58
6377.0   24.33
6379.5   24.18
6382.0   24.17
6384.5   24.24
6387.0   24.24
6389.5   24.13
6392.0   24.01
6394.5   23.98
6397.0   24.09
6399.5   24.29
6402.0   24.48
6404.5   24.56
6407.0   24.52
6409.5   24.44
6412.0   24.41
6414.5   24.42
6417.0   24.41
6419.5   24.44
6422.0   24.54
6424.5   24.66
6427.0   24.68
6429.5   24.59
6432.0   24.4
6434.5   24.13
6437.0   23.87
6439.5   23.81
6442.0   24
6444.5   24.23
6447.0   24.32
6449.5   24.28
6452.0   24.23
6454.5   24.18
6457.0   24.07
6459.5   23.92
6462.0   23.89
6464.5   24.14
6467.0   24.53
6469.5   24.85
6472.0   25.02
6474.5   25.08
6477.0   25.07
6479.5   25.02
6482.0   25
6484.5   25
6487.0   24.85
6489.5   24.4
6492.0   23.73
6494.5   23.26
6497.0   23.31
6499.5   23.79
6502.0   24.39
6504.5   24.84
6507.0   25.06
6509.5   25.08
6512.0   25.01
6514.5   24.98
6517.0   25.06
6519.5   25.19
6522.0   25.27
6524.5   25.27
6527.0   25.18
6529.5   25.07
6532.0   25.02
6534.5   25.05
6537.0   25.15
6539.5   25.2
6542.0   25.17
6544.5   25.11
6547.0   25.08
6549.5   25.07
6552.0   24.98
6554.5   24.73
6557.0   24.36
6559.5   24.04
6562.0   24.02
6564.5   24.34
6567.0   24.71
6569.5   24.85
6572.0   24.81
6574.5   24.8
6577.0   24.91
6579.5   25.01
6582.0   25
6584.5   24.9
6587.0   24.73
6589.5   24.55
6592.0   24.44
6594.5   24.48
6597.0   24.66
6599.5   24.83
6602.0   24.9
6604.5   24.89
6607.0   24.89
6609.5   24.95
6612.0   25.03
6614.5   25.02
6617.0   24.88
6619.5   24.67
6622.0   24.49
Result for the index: -0.7 angstrom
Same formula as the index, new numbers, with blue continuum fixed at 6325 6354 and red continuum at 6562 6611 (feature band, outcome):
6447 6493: 0.4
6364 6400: 0.6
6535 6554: -0.3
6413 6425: 0.1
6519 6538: -0.3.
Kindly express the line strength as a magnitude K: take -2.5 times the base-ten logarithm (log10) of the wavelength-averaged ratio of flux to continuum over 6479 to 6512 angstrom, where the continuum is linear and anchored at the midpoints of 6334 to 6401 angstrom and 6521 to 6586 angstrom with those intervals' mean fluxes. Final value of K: 0.01 mag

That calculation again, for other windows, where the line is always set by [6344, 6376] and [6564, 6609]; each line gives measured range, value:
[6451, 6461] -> 0.03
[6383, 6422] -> 0.02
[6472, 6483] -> -0.01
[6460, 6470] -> 0.02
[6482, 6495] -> 0.01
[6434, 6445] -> 0.03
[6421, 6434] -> 0.01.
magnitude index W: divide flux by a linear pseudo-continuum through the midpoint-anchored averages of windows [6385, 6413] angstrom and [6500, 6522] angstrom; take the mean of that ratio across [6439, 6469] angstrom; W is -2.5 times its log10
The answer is 0.02 mag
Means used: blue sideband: 24.3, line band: 24.2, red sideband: 24.9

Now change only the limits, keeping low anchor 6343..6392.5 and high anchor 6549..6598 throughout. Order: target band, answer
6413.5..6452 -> 0.01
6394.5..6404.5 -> 0.01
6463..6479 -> -0.01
